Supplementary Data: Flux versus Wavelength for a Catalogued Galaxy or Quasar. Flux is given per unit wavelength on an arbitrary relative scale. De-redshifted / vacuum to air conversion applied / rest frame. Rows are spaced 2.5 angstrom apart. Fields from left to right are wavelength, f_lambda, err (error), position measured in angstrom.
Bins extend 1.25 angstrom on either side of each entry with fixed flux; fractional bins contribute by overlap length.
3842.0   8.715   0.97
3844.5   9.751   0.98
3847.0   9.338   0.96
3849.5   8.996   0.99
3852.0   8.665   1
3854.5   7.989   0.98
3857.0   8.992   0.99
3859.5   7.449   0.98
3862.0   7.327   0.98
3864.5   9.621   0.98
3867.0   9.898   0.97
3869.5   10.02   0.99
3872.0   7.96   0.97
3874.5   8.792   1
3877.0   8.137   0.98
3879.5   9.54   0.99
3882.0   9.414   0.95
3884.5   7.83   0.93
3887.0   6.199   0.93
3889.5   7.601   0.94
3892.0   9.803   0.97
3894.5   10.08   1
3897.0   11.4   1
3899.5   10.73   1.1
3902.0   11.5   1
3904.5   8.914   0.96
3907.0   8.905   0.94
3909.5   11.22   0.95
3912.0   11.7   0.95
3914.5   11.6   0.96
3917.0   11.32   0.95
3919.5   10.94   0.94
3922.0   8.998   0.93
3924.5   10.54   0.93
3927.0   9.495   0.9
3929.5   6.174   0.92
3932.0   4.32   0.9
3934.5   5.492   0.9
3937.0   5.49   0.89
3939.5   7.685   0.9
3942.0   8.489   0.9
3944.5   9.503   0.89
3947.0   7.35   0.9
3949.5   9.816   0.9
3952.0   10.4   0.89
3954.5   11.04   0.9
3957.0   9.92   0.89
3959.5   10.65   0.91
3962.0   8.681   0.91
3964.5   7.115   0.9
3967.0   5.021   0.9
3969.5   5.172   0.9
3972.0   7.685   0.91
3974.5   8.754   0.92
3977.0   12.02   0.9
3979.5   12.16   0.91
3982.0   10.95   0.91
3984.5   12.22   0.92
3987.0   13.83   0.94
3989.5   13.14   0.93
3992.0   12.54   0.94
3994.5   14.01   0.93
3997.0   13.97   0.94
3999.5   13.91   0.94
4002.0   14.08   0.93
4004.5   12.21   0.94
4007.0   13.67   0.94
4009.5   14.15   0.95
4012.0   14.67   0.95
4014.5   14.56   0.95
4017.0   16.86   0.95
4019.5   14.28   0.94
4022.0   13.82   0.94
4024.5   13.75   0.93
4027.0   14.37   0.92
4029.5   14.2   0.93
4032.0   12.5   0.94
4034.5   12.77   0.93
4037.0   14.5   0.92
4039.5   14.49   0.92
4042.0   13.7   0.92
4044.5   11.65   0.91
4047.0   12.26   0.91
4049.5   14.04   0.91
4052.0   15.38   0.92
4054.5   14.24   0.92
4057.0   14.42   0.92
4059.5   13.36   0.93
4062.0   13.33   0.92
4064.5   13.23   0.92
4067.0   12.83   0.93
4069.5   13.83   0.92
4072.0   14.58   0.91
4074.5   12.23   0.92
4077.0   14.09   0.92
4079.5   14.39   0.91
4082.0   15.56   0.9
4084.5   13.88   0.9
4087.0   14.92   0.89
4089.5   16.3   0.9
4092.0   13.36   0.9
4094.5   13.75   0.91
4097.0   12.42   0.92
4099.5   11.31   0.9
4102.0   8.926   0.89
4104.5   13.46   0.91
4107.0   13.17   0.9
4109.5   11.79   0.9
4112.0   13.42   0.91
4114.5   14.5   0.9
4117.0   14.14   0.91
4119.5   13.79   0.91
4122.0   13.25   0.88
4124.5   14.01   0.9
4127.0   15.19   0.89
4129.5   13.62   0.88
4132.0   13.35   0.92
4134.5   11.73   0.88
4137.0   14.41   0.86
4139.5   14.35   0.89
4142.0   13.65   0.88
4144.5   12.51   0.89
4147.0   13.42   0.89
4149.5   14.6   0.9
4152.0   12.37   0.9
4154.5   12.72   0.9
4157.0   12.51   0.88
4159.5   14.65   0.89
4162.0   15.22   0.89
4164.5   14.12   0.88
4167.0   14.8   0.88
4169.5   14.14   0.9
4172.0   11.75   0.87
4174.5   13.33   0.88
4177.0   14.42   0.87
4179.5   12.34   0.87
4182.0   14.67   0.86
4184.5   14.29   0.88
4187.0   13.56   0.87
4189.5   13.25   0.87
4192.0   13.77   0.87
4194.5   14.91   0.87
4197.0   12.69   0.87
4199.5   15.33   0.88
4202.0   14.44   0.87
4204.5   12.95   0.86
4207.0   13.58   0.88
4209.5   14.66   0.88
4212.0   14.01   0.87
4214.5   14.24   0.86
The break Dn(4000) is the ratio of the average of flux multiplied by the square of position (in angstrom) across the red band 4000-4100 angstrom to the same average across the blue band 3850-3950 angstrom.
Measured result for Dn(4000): 1.68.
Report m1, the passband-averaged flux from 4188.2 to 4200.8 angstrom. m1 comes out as 14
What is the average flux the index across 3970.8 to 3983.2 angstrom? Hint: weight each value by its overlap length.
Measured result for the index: 10.3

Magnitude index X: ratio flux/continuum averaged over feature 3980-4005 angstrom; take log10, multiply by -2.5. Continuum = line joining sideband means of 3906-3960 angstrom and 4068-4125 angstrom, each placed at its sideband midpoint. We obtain -0.22 mag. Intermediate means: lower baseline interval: 9.12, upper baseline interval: 13.5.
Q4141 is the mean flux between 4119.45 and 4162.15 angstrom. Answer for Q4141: 13.6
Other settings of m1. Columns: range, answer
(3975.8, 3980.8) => 12.1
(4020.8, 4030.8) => 14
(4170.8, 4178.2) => 13.2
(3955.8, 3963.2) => 9.76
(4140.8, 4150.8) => 13.5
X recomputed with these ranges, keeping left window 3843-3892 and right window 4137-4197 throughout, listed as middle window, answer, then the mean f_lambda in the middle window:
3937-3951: 0.192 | 8.33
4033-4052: -0.162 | 13.5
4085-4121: -0.053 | 13.2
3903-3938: 0.061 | 8.98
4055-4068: -0.135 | 13.5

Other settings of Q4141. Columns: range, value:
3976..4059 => 13.6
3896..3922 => 10.7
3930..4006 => 9.9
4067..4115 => 13.4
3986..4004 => 13.6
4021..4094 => 13.9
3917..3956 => 8.49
